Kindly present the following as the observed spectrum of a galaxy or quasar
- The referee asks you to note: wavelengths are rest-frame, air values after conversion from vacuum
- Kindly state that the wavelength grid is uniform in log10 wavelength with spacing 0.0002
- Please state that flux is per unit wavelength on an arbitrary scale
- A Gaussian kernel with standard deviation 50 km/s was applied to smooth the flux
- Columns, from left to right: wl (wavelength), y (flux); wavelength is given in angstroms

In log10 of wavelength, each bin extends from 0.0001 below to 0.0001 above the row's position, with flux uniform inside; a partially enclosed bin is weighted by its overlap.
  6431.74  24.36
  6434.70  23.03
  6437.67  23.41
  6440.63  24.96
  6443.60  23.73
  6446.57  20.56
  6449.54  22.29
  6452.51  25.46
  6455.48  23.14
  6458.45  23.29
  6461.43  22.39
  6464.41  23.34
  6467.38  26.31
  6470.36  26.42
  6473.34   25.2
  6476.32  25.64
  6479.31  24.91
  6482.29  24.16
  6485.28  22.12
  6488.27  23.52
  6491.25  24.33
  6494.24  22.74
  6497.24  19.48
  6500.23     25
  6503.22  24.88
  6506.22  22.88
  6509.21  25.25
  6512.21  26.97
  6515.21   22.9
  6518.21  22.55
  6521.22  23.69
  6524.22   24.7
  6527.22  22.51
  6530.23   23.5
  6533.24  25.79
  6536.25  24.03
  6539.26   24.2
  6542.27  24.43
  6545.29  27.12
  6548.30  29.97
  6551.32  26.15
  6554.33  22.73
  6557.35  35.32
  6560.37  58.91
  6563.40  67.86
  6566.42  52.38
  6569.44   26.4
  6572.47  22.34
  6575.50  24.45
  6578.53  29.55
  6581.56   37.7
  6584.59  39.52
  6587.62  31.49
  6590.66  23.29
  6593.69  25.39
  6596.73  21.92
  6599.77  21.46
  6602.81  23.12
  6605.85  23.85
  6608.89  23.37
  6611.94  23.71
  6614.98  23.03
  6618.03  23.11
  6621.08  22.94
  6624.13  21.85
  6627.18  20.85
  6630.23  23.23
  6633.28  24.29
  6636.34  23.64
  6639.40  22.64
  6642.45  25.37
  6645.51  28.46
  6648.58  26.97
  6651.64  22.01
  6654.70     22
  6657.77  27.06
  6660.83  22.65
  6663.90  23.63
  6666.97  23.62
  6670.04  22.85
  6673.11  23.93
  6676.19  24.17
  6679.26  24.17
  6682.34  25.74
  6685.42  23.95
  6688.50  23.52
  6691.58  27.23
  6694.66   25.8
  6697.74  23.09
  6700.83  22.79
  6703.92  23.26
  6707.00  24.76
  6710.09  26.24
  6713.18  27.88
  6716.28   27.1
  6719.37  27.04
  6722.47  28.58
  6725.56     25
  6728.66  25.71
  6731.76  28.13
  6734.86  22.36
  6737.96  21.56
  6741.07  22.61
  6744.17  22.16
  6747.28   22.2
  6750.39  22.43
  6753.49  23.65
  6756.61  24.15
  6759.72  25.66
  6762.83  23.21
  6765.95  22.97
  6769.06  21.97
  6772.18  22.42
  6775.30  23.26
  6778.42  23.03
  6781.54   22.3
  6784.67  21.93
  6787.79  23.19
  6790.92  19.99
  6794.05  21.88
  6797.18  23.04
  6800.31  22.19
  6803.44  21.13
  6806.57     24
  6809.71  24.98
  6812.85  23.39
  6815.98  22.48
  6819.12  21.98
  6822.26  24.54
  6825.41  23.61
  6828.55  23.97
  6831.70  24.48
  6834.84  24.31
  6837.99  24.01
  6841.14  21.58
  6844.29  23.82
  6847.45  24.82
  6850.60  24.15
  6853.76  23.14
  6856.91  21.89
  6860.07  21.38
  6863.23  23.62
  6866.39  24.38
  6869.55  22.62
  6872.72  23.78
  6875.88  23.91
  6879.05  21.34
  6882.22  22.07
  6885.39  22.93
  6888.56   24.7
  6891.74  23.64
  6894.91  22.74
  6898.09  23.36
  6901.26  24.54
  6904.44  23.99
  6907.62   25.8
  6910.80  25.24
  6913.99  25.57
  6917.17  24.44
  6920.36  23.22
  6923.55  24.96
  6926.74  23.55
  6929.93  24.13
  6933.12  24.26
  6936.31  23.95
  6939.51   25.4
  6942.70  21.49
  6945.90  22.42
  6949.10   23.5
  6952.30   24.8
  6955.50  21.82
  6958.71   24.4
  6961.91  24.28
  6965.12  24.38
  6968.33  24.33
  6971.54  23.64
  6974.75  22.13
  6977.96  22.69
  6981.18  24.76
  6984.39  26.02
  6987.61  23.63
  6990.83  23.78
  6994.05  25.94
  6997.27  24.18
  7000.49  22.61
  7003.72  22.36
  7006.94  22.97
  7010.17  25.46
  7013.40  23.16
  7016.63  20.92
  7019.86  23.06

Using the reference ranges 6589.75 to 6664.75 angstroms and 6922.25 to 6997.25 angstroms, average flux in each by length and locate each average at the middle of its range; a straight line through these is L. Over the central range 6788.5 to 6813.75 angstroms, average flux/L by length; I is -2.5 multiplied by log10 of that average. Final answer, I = 0.056 mag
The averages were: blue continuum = 23.6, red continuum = 23.9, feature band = 22.6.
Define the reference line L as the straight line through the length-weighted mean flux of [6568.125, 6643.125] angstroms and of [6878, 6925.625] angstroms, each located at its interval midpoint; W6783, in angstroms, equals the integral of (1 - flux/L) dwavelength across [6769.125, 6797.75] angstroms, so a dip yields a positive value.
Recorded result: 2.48 angstroms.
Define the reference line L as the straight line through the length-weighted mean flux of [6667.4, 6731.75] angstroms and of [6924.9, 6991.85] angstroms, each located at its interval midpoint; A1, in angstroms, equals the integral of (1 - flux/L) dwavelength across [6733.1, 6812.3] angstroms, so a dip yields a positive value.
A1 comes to 6.5 angstroms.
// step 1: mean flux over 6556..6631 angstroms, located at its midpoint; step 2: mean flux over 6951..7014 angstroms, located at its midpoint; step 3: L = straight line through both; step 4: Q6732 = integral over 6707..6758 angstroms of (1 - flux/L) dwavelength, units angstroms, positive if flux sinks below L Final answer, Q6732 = 5.5 angstroms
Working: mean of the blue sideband 29.9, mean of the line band 24.8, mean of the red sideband 23.9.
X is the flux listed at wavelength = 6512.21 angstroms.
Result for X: 26.97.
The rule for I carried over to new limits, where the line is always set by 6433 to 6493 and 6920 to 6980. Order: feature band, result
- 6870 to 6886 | 0.04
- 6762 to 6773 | 0.05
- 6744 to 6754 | 0.06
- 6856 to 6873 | 0.04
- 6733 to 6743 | 0.07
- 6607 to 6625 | 0.04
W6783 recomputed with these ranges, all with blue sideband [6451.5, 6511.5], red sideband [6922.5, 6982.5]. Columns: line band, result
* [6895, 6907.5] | -0.15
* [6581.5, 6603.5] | -3.26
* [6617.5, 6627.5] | 0.71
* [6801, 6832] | 0.56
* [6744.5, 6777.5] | 0.97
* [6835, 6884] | 1.33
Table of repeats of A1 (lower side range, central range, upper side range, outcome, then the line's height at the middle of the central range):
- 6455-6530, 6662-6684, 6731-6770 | -0.51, 23.4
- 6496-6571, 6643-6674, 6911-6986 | 3.69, 27.6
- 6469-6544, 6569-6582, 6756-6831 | -1.98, 23.8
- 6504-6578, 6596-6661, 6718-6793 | 8.27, 27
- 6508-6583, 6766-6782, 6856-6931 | 1.99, 25.9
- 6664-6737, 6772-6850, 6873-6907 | 3.24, 24.1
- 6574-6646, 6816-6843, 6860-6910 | 0.43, 23.9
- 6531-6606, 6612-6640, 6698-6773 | 5.57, 28.6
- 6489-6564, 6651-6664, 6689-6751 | 1.06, 25.6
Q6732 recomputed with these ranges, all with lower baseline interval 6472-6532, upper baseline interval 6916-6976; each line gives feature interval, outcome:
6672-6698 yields -1.0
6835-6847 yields 0.2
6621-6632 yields 0.8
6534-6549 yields -1.2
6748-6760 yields 0.1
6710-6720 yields -1.4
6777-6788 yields 0.6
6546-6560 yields -4.2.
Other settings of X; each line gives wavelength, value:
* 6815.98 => 22.48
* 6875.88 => 23.91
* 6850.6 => 24.15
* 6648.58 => 26.97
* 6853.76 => 23.14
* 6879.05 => 21.34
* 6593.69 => 25.39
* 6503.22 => 24.88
